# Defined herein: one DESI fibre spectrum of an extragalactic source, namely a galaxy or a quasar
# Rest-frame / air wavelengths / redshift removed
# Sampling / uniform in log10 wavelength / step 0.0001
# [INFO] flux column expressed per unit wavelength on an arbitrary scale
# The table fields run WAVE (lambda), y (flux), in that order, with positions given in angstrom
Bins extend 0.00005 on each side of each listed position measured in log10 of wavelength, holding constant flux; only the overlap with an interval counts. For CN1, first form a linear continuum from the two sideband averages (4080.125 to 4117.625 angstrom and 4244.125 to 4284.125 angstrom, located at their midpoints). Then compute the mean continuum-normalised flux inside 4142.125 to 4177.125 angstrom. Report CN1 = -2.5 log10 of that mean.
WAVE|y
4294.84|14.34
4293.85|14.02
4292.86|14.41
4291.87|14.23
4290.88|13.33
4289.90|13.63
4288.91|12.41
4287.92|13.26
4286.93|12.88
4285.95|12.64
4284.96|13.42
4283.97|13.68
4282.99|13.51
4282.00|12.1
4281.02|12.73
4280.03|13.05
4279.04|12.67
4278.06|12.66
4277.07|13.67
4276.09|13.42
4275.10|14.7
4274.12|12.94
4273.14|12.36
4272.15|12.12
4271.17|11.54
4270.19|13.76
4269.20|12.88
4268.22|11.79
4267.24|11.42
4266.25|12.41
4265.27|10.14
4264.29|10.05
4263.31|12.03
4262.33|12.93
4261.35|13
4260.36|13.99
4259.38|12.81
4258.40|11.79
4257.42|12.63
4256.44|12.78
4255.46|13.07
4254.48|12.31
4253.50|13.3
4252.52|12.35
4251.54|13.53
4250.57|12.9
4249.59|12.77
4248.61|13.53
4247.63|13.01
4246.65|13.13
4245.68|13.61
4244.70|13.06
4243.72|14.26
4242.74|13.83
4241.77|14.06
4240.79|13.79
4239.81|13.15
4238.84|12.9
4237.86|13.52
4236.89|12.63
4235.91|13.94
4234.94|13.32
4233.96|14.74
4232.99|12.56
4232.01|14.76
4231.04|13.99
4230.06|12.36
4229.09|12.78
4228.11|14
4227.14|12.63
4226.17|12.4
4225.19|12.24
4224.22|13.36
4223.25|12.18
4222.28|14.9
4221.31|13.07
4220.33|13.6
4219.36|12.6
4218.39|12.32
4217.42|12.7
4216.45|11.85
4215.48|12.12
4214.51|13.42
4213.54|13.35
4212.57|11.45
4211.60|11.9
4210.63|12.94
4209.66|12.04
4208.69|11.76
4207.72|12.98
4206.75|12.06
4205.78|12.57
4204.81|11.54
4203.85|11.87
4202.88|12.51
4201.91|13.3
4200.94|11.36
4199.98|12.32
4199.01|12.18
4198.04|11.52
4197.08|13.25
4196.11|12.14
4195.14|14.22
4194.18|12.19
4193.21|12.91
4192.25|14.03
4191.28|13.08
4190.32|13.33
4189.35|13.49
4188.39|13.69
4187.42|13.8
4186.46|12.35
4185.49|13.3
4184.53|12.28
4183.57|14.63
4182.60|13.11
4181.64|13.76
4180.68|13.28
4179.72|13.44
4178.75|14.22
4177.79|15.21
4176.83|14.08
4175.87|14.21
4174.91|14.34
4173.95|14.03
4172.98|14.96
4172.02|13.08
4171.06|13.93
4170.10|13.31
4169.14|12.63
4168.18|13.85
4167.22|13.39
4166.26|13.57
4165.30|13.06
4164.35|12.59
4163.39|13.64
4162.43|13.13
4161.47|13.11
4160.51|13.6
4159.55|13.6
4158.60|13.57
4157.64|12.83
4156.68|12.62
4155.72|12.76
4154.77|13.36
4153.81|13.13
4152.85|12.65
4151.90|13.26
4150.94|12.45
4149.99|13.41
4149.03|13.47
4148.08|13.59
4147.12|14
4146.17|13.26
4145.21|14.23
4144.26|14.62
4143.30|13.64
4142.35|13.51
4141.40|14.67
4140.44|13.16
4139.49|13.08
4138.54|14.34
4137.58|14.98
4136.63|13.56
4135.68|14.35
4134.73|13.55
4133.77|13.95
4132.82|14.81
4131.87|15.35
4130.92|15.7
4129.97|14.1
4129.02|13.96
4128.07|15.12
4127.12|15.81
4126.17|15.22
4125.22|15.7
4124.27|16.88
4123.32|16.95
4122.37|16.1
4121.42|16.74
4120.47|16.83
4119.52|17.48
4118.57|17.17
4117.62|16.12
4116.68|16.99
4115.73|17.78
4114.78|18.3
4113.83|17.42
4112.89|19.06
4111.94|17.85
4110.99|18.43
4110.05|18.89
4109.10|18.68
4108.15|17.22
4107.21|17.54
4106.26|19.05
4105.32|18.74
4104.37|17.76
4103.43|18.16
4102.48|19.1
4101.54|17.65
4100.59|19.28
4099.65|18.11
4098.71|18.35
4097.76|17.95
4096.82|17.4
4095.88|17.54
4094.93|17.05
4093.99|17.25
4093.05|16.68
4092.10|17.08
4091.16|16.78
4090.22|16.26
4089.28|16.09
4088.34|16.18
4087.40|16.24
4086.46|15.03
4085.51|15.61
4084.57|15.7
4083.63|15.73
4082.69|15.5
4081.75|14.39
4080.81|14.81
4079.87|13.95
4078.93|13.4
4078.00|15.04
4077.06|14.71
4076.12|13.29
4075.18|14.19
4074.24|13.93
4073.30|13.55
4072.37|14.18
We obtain 0.16 mag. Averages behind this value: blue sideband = 17.2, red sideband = 12.7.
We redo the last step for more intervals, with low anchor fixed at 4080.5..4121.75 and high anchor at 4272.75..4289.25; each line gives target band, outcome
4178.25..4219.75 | 0.17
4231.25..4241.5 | 0.04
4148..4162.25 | 0.21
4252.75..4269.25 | 0.10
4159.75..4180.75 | 0.15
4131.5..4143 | 0.16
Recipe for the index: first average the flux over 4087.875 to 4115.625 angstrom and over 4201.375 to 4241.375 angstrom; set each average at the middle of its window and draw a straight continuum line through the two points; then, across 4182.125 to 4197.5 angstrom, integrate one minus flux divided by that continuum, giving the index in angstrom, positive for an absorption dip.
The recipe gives 1.0 angstrom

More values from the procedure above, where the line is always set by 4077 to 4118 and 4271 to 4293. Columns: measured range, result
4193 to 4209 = 2.6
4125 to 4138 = 1.3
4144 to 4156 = 1.9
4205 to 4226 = 2.7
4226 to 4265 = 2.2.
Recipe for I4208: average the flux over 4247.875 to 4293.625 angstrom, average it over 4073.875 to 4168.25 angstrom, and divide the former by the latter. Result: 0.8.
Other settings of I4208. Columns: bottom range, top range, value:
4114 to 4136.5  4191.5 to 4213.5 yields 0.78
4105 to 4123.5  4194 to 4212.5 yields 0.70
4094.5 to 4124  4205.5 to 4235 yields 0.72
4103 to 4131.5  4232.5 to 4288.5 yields 0.76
